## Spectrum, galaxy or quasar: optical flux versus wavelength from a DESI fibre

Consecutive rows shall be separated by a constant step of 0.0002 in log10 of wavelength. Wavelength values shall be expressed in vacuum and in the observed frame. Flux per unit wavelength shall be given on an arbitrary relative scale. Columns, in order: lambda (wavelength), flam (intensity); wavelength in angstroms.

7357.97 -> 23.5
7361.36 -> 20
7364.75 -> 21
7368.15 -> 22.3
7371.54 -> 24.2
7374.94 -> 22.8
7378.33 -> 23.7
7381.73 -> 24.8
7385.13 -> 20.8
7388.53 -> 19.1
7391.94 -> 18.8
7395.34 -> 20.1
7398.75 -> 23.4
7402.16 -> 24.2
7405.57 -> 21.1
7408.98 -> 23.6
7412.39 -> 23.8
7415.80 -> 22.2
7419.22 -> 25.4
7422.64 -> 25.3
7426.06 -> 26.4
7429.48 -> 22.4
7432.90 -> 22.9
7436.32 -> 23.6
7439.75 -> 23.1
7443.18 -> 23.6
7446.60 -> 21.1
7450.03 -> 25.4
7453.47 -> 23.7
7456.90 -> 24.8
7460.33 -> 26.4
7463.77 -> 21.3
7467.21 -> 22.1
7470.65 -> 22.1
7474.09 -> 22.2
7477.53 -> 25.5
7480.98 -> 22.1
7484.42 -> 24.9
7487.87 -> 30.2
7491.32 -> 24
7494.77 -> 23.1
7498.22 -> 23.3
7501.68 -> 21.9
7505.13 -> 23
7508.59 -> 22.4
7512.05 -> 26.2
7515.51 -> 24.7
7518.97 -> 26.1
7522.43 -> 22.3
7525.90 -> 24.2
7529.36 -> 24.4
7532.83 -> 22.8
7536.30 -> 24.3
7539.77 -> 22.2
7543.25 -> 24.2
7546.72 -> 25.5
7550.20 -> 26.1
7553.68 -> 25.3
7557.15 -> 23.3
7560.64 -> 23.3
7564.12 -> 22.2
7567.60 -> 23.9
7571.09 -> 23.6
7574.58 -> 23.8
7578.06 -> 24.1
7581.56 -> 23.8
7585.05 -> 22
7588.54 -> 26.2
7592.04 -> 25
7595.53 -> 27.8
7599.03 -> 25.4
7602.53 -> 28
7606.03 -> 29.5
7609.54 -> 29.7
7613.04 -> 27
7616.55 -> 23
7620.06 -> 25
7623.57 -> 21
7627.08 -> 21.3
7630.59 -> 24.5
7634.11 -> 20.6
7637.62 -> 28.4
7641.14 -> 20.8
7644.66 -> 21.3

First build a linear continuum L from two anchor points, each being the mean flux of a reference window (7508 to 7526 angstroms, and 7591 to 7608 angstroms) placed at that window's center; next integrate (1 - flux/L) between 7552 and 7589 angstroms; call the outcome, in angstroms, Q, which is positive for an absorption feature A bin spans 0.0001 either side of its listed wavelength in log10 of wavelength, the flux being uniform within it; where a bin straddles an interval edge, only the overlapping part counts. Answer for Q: 3.6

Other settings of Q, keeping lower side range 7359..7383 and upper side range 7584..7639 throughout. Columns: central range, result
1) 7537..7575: 1.1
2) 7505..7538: 0.3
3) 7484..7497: -0.8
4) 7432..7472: 0.3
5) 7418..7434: -0.9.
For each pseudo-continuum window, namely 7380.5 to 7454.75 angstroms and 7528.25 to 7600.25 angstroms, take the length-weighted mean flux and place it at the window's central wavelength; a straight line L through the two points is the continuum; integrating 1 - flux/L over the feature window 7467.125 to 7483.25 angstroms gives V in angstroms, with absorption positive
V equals 0.3 angstroms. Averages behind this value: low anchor 22.9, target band 22.9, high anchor 24.2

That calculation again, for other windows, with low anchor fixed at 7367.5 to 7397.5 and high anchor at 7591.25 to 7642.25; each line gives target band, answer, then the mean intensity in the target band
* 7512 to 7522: -0.58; 25.2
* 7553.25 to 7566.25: 0.54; 23.4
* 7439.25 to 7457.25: -0.61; 23.6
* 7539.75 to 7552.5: -0.35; 24.8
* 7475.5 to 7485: -0.31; 24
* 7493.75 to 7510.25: 0.58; 22.7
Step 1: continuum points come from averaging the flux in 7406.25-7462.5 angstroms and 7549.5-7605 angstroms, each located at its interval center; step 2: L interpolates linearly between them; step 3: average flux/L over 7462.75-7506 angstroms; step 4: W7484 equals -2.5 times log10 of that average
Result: 0.03 mag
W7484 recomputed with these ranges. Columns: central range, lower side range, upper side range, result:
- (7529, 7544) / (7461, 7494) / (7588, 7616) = 0.09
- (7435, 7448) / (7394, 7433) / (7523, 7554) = 0.03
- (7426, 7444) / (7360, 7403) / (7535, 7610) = -0.03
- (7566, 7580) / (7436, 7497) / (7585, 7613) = 0.11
